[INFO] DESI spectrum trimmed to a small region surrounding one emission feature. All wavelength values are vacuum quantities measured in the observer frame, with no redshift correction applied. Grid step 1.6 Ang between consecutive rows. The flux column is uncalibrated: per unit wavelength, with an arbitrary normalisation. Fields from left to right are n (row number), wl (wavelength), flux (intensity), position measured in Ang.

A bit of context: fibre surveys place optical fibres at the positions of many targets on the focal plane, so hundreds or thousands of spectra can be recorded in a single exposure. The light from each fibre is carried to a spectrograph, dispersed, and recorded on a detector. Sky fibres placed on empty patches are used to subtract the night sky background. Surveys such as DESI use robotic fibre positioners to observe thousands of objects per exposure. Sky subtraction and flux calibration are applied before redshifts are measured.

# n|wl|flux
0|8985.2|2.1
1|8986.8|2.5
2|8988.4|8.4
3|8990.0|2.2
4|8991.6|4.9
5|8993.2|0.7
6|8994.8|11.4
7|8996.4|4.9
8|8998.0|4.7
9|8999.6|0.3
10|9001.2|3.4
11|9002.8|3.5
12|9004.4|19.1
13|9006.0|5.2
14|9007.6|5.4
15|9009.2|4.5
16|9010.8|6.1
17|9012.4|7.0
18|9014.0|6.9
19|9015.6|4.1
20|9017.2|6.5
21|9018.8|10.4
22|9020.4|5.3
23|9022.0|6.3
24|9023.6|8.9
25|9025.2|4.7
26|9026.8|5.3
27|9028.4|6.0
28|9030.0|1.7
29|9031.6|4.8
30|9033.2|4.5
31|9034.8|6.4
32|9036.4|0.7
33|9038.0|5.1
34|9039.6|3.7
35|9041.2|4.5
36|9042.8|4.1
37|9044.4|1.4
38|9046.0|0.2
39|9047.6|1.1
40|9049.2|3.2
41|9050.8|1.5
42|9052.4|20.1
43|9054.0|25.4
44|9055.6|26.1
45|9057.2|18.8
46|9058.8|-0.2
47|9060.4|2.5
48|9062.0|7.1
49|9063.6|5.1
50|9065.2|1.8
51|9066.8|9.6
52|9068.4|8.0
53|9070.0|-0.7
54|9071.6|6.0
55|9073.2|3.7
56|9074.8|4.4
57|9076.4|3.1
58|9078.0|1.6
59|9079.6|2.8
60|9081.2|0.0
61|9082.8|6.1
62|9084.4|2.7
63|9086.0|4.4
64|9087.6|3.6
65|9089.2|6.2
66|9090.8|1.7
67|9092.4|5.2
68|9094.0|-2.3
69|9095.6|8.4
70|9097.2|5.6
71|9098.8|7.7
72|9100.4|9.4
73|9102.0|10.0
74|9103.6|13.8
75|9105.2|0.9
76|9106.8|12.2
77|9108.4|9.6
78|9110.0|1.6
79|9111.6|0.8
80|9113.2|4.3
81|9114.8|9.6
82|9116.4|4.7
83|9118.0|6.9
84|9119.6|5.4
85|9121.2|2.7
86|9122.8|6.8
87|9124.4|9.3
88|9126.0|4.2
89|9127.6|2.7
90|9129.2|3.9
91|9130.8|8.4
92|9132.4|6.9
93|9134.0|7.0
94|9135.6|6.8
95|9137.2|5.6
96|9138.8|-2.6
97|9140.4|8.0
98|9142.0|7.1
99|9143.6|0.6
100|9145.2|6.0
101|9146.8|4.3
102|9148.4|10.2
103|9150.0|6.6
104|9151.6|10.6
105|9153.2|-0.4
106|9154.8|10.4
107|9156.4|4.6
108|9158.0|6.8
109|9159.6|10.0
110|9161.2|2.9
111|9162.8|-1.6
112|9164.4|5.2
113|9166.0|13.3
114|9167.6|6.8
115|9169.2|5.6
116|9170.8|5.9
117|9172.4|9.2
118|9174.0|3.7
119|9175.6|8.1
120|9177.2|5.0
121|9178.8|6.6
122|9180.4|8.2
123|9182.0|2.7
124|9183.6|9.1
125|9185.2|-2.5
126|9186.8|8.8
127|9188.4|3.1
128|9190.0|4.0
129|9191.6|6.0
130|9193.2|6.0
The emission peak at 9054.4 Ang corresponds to H-beta 4861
